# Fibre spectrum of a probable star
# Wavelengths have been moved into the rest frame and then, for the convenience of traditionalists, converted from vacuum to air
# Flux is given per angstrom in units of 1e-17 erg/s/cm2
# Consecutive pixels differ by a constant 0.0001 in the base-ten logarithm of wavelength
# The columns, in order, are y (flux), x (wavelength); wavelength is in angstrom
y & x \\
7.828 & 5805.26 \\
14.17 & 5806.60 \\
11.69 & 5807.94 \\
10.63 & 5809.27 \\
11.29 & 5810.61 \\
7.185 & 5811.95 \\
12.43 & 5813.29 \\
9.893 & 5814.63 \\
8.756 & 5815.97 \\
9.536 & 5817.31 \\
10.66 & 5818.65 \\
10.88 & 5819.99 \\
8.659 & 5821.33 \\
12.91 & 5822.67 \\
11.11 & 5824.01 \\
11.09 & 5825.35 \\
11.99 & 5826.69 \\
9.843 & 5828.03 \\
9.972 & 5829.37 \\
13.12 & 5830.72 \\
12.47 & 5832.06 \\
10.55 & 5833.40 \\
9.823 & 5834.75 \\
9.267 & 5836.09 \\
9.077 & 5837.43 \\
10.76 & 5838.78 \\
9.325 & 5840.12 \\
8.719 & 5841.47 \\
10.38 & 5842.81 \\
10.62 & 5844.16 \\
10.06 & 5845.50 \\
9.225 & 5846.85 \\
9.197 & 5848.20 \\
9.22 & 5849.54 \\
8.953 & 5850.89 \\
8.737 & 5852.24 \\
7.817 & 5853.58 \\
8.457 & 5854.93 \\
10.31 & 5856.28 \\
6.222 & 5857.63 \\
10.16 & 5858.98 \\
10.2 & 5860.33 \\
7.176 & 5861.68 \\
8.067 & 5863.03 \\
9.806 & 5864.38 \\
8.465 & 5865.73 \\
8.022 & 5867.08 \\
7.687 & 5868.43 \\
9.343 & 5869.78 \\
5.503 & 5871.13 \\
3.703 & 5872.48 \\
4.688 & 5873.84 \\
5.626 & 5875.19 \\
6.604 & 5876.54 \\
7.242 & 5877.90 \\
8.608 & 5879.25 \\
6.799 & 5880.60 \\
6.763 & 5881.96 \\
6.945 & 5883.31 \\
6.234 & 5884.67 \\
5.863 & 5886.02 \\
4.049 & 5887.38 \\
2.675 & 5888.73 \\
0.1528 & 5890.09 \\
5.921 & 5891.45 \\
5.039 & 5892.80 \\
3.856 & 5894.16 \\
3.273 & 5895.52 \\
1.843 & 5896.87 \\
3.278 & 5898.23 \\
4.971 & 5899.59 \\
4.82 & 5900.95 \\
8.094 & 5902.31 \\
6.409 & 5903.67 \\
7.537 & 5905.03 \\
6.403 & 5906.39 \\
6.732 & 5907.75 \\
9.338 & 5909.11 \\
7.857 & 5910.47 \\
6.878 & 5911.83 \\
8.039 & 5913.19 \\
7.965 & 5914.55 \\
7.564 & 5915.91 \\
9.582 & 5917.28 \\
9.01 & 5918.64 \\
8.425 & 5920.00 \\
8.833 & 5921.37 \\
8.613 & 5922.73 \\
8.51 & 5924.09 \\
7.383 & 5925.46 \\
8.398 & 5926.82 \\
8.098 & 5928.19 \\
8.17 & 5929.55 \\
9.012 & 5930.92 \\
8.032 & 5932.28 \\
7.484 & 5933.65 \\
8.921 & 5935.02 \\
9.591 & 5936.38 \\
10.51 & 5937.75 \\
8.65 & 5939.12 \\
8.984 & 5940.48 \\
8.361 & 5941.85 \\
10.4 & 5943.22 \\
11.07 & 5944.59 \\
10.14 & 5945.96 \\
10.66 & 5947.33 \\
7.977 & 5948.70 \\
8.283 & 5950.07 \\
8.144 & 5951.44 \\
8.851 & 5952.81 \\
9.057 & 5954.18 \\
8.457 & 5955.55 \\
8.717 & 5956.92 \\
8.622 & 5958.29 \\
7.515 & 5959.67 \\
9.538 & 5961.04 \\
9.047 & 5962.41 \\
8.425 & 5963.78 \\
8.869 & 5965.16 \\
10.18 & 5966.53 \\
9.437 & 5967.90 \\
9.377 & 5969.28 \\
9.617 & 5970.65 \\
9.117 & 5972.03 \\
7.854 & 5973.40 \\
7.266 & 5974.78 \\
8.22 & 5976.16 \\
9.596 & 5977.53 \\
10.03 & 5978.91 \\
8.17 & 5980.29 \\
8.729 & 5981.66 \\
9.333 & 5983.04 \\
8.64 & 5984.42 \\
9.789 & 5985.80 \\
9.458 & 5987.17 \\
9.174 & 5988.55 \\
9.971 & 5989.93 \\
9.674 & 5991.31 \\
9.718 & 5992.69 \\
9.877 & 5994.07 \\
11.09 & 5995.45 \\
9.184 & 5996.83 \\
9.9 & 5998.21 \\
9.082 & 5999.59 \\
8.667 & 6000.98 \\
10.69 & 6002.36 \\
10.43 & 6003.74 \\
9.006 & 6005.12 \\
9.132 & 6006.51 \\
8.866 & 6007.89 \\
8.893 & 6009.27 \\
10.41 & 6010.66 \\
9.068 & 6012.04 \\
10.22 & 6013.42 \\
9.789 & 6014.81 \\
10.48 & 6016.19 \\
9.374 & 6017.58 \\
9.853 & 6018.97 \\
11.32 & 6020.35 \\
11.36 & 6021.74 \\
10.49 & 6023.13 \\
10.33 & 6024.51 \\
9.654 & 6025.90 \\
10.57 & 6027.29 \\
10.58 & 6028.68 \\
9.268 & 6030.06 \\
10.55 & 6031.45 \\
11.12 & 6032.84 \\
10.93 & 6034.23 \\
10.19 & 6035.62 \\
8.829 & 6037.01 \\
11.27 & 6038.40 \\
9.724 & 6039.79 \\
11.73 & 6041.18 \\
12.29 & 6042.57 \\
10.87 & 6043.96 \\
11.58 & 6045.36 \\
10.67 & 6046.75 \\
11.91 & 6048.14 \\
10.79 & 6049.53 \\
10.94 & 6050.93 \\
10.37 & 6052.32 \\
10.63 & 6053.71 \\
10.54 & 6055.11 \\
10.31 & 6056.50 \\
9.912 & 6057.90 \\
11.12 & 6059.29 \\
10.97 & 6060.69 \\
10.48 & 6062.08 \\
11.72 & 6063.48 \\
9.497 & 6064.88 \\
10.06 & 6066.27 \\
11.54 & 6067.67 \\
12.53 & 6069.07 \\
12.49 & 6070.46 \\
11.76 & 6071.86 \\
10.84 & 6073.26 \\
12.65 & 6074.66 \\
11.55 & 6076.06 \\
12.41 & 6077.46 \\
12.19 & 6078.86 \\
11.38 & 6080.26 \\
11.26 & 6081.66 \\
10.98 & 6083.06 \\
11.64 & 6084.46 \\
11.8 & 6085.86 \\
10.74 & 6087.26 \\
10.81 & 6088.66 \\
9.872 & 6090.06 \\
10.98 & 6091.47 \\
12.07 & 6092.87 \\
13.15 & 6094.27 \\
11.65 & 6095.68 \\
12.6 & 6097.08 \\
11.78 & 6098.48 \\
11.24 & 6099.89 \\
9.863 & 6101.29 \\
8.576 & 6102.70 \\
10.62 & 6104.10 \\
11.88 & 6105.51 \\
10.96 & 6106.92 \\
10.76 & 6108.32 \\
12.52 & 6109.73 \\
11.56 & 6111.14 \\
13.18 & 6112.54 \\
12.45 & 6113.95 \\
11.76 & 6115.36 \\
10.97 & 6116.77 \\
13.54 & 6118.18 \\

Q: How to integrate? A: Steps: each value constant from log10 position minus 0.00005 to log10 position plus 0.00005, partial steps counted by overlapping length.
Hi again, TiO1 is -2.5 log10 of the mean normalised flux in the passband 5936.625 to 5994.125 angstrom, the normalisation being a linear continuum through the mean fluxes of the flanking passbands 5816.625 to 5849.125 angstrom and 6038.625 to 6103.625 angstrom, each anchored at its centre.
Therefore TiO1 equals 0.19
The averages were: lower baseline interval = 10.4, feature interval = 9.13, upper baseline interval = 11.2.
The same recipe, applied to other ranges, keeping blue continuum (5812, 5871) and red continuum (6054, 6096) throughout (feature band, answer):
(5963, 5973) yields 0.14 mag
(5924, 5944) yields 0.18 mag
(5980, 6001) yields 0.14 mag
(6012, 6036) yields 0.06 mag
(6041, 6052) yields -0.02 mag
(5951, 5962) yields 0.21 mag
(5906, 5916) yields 0.31 mag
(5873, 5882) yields 0.45 mag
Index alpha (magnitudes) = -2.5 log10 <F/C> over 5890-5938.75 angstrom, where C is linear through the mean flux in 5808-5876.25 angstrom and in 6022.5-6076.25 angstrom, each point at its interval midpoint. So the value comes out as 0.350 mag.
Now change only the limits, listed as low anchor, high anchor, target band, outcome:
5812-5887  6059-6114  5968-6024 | 0.10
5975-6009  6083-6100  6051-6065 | 0.02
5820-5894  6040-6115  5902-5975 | 0.10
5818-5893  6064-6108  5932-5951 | 0.03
